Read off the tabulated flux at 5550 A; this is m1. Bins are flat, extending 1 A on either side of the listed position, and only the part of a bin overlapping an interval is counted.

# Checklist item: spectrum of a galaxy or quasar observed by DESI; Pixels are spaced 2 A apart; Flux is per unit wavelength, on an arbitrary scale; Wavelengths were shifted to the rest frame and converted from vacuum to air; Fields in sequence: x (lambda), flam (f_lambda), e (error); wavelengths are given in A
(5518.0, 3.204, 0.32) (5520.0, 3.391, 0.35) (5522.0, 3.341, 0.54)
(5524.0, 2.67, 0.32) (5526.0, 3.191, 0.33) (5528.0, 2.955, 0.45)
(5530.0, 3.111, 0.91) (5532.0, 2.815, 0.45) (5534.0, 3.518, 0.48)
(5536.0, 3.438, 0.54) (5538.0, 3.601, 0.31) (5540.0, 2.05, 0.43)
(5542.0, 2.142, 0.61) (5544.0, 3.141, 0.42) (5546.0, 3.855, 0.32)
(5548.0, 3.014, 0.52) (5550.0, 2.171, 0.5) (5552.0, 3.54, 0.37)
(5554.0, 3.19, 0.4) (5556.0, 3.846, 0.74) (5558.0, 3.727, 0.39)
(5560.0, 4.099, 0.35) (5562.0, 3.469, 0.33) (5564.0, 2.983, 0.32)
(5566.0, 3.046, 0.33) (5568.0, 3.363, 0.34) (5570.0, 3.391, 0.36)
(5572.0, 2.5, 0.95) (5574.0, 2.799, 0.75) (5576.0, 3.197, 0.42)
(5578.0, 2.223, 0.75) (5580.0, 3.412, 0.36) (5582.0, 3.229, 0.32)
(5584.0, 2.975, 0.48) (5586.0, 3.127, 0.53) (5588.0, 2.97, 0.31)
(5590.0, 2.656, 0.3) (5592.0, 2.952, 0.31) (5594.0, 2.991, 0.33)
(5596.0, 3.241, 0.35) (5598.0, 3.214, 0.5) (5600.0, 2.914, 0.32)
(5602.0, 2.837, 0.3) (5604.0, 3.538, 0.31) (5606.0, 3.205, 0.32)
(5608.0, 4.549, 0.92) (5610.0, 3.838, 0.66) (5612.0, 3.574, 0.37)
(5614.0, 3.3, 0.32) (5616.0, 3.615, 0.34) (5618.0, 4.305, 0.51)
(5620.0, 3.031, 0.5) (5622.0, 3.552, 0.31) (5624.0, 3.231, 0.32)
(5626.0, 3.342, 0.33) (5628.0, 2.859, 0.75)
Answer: 2.171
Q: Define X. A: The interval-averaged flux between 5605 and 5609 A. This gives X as 3.88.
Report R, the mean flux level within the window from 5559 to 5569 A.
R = 3.39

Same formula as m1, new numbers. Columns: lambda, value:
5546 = 3.855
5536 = 3.438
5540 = 2.05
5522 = 3.341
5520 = 3.391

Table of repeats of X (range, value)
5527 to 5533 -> 2.96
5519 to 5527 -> 3.15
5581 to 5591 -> 2.99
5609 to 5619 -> 3.73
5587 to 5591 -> 2.81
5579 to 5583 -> 3.32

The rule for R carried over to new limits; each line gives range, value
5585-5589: 3.05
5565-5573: 3.08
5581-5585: 3.1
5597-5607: 3.14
